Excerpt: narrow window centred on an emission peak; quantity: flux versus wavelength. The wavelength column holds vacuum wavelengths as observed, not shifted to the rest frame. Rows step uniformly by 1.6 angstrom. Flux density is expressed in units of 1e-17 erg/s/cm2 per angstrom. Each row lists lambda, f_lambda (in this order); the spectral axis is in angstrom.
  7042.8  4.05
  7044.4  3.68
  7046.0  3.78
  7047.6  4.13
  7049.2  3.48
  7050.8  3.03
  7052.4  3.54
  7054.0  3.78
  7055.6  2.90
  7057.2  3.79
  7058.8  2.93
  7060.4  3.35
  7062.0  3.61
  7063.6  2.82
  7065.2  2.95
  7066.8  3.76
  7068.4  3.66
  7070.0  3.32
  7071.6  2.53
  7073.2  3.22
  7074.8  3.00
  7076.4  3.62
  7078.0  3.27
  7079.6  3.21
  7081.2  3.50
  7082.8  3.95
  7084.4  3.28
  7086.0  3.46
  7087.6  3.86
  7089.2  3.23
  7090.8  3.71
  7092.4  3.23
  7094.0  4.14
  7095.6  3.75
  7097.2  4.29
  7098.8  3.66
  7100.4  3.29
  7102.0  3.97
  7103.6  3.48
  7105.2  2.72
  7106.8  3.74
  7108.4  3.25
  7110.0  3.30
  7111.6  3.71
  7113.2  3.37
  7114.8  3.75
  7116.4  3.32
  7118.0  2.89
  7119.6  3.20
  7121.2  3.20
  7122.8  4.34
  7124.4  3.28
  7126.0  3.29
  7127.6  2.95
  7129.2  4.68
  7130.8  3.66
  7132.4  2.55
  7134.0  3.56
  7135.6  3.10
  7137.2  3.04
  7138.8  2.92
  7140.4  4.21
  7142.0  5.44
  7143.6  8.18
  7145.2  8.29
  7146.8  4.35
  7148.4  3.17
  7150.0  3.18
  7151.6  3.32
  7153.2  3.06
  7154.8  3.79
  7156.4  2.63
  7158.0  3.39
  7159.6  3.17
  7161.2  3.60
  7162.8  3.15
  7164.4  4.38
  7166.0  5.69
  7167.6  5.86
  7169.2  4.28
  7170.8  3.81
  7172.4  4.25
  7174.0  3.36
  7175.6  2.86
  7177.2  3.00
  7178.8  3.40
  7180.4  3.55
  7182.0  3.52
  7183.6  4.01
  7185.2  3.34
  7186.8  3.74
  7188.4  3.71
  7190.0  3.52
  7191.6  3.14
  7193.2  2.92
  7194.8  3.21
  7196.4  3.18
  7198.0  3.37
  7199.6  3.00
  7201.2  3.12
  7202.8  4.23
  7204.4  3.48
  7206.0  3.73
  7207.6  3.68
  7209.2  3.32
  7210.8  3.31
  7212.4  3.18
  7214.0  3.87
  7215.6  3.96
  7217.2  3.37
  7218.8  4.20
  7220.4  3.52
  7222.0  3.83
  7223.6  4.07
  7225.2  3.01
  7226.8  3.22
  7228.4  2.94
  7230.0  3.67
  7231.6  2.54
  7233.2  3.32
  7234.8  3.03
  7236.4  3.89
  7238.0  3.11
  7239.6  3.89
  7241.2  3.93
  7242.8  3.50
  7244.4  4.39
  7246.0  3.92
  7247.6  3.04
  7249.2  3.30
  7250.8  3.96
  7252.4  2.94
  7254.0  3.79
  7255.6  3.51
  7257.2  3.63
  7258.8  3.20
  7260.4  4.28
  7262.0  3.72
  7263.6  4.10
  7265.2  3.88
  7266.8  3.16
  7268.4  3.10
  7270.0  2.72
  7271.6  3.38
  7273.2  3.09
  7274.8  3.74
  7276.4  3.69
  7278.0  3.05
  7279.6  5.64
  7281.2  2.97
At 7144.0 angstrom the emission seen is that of Halpha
